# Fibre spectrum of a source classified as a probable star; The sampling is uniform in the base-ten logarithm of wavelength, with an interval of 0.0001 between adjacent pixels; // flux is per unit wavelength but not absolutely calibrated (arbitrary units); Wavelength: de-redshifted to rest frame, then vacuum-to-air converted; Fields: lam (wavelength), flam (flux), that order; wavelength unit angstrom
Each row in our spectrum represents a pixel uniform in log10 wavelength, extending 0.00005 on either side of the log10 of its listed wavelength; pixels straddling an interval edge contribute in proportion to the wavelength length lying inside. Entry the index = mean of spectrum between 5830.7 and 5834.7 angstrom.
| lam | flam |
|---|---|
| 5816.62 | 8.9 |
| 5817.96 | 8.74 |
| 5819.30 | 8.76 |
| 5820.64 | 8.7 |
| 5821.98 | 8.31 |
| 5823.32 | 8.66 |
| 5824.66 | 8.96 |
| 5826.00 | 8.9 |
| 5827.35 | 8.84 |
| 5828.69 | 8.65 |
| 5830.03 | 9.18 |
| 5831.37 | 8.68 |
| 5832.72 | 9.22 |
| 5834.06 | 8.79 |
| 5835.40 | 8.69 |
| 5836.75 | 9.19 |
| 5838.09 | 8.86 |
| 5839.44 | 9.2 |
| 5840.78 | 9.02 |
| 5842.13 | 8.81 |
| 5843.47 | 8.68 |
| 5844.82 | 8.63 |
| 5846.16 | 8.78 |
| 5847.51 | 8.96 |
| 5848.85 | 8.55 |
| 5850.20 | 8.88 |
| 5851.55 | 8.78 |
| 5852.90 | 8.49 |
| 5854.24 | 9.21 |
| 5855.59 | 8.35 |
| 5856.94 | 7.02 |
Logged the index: 8.89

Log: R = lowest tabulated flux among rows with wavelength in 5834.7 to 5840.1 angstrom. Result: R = 8.69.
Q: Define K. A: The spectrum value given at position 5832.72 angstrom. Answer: 9.22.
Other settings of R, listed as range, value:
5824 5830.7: 8.65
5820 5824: 8.31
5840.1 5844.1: 8.68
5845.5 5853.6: 8.49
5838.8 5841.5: 9.02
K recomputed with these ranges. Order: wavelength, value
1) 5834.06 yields 8.79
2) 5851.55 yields 8.78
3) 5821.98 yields 8.31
